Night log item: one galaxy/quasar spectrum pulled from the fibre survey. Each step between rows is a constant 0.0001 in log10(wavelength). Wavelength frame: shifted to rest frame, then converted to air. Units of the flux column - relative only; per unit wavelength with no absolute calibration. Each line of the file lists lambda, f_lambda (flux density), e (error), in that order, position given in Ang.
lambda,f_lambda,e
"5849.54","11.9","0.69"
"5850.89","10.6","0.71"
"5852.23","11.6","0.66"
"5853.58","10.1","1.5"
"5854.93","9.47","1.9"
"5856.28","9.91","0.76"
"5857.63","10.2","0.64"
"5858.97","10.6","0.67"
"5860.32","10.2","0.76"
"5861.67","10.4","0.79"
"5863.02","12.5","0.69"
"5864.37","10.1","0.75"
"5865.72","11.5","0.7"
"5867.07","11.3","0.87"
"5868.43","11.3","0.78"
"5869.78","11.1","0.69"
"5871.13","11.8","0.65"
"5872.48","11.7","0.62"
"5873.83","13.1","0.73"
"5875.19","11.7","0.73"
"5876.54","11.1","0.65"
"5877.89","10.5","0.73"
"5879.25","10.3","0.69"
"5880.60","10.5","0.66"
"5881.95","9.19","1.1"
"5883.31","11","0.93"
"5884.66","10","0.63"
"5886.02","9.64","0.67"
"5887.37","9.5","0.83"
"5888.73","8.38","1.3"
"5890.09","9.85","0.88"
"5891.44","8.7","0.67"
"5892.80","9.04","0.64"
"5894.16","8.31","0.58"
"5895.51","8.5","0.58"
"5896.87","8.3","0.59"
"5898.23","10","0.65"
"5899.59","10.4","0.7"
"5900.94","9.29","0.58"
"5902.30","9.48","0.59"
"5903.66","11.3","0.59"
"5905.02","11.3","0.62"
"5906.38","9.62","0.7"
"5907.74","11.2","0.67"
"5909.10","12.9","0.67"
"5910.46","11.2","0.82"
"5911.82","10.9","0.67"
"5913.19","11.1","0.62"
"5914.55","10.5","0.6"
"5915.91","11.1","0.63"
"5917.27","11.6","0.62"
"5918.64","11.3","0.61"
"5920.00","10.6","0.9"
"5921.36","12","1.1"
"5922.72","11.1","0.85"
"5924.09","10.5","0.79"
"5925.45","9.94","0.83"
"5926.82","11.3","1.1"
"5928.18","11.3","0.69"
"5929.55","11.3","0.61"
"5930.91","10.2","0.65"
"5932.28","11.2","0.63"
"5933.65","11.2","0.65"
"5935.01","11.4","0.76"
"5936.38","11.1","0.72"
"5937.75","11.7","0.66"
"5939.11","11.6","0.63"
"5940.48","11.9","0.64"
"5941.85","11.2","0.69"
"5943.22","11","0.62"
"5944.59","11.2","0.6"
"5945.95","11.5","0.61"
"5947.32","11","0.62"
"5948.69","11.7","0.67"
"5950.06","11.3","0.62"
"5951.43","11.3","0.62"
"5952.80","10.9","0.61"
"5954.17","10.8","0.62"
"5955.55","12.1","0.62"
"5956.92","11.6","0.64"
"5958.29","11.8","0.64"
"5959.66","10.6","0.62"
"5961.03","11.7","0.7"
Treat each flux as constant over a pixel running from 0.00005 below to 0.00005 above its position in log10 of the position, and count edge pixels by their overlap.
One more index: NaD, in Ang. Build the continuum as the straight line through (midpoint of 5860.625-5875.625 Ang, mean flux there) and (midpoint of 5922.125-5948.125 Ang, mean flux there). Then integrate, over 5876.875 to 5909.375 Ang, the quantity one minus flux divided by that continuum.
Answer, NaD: 4.2 Ang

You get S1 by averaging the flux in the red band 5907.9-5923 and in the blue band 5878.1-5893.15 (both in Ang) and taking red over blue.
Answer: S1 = 1.2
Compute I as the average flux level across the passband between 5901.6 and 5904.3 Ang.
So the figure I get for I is 10.4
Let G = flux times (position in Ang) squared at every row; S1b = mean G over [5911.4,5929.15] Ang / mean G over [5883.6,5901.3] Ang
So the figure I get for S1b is 1.2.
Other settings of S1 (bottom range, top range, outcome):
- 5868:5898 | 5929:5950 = 1.11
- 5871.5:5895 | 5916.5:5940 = 1.10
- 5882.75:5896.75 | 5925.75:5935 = 1.20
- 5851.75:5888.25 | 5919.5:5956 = 1.04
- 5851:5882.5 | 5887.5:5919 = 0.93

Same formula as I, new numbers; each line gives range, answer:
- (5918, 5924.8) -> 11.1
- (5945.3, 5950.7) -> 11.4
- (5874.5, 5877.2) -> 11.4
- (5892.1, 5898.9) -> 8.82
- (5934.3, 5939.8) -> 11.5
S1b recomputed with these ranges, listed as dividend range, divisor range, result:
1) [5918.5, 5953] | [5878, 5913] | 1.14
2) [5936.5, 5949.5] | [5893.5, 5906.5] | 1.20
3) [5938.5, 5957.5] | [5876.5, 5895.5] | 1.20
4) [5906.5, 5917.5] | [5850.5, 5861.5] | 1.11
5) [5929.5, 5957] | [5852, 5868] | 1.09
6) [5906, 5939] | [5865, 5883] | 1.01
